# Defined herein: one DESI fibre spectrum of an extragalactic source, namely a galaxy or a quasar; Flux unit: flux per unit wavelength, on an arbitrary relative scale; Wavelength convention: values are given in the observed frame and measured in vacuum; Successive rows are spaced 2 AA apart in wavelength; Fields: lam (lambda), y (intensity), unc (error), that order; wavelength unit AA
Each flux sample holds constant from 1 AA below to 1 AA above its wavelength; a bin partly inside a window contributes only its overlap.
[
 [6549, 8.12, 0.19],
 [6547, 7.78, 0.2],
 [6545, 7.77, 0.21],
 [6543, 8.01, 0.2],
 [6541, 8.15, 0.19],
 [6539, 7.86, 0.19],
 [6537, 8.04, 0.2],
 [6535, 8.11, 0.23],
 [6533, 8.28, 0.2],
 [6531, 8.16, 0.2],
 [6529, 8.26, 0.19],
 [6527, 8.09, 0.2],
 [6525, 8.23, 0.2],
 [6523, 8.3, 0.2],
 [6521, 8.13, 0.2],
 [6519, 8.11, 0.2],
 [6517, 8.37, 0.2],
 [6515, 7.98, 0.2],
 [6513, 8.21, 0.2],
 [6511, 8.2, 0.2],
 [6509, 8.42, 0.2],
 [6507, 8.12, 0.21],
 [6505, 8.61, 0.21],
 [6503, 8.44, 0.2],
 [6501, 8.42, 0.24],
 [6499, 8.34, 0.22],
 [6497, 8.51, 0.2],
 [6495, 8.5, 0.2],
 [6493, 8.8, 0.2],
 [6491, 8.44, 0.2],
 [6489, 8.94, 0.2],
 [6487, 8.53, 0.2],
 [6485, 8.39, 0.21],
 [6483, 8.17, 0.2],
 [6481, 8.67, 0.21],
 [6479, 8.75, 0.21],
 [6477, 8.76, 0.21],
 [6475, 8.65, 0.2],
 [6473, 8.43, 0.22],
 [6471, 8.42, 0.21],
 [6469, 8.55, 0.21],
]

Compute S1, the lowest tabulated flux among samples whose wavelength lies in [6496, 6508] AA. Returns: 8.12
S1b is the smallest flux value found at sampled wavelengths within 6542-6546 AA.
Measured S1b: 7.77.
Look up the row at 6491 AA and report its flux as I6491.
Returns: 8.44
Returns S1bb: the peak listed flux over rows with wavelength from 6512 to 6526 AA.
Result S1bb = 8.37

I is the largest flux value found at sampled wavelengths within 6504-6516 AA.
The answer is 8.61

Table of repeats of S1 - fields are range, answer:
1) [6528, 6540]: 7.86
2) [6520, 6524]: 8.13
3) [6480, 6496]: 8.17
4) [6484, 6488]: 8.39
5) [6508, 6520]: 7.98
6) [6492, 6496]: 8.5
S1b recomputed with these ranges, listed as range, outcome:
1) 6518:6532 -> 8.09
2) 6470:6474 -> 8.42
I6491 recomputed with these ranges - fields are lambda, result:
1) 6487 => 8.53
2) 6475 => 8.65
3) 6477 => 8.76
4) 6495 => 8.5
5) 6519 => 8.11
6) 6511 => 8.2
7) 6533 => 8.28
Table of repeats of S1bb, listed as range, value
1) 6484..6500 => 8.94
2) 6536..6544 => 8.15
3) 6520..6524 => 8.3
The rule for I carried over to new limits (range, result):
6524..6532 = 8.26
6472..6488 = 8.76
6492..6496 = 8.8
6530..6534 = 8.28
